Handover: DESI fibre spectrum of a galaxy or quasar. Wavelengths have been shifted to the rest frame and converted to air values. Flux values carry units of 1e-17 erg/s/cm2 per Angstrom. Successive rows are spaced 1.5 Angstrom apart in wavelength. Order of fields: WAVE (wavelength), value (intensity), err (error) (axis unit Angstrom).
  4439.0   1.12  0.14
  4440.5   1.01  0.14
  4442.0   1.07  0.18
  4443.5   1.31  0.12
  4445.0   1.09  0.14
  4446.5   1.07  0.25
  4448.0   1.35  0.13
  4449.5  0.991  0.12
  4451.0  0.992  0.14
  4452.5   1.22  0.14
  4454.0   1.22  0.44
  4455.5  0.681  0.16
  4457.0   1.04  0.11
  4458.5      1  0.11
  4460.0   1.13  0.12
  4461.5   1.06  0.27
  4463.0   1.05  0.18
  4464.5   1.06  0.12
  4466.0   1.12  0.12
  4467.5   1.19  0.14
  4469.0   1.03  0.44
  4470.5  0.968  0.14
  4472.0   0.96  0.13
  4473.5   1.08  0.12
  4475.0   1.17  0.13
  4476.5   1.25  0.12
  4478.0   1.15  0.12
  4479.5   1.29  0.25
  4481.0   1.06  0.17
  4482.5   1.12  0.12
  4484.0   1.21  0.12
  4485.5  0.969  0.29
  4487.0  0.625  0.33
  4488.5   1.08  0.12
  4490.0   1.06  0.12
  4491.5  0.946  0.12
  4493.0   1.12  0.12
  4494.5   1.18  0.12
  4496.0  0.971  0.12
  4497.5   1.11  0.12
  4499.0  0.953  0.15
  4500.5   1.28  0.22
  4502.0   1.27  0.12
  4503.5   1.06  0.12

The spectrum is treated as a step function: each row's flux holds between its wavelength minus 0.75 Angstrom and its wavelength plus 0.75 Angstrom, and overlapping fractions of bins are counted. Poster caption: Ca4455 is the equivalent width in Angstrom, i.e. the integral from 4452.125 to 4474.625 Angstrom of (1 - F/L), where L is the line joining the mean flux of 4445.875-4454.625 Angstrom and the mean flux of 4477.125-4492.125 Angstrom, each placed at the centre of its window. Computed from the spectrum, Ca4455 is 1.1 Angstrom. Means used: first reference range 1.14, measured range 1.05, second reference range 1.05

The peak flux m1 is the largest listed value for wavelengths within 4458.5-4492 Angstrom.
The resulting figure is 1.29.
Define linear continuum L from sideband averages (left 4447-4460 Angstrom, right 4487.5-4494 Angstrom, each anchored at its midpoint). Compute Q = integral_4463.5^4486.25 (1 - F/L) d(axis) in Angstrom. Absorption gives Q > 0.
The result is -1.23 Angstrom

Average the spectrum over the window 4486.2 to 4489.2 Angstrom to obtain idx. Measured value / 0.851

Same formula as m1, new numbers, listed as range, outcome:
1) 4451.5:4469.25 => 1.22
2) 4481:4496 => 1.21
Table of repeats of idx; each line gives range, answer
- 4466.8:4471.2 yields 1.06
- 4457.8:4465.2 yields 1.06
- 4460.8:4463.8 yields 1.05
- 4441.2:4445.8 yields 1.15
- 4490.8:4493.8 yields 1.04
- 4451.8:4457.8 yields 1.04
